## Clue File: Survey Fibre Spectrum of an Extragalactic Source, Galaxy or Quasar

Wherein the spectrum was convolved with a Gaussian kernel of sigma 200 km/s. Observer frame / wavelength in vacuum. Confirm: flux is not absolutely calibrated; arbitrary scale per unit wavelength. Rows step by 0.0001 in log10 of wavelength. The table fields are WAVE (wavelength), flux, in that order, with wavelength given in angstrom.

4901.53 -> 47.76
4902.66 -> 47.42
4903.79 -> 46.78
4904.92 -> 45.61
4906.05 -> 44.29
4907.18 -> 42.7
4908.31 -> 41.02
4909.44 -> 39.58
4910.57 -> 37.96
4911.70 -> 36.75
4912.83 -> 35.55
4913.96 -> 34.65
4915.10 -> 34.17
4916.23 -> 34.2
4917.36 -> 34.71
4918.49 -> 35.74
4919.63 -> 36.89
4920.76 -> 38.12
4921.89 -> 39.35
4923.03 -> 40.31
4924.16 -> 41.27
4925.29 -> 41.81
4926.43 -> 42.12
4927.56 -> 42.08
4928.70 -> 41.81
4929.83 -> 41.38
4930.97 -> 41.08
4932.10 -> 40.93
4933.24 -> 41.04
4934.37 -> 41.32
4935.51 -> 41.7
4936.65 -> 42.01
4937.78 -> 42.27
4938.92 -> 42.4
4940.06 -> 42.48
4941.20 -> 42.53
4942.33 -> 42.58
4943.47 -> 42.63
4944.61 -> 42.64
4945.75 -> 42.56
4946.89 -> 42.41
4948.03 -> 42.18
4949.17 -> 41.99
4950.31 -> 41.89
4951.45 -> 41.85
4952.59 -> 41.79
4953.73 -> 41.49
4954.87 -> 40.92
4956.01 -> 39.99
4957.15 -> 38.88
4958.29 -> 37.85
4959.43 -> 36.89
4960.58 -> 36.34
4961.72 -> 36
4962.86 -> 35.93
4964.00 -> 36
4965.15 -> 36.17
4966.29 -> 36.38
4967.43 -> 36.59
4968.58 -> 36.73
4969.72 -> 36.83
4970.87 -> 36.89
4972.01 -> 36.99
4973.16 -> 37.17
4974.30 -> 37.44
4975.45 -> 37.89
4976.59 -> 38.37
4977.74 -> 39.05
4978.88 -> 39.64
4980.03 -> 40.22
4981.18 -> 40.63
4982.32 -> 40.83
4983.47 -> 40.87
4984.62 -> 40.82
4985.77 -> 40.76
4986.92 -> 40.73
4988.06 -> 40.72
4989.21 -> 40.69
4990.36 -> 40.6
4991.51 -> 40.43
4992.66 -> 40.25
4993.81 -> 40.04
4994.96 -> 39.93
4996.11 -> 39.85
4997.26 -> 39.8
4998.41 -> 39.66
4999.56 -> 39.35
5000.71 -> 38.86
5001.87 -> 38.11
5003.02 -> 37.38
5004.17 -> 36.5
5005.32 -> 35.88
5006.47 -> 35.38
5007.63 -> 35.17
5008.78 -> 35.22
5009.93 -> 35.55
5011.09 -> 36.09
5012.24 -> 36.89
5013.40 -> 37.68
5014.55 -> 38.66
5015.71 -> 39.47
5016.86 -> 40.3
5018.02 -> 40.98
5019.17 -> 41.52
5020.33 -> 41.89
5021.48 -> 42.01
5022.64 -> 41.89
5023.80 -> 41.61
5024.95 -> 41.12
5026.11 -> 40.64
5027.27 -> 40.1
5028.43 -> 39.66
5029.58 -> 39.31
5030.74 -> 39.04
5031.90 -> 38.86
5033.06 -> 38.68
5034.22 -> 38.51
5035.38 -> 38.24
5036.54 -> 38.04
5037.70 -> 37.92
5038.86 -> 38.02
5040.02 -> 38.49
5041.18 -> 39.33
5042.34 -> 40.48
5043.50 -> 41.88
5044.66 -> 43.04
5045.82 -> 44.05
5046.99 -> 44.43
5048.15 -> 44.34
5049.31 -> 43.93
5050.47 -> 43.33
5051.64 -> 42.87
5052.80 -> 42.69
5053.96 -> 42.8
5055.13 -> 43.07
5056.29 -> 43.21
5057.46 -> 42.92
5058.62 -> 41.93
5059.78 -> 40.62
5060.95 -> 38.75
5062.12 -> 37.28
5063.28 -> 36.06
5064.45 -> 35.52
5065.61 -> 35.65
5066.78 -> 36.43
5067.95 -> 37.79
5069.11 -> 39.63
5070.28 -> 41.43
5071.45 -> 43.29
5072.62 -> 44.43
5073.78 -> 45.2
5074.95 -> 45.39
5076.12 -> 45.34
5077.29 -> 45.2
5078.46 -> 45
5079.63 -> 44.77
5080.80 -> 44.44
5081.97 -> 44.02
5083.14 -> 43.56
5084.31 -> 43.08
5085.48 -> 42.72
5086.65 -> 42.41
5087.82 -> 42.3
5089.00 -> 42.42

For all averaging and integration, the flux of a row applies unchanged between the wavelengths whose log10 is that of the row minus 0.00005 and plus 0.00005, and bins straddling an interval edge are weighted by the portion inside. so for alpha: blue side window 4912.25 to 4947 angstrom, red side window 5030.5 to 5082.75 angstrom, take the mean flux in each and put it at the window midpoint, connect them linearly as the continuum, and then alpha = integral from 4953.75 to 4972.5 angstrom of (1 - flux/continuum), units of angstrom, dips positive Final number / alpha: 1.4 angstrom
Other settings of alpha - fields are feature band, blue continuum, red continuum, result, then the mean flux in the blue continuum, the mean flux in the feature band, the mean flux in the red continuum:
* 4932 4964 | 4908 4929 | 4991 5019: -2.09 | 38.2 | 40.7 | 38.3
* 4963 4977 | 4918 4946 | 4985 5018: 1.01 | 41.2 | 36.9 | 38.6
